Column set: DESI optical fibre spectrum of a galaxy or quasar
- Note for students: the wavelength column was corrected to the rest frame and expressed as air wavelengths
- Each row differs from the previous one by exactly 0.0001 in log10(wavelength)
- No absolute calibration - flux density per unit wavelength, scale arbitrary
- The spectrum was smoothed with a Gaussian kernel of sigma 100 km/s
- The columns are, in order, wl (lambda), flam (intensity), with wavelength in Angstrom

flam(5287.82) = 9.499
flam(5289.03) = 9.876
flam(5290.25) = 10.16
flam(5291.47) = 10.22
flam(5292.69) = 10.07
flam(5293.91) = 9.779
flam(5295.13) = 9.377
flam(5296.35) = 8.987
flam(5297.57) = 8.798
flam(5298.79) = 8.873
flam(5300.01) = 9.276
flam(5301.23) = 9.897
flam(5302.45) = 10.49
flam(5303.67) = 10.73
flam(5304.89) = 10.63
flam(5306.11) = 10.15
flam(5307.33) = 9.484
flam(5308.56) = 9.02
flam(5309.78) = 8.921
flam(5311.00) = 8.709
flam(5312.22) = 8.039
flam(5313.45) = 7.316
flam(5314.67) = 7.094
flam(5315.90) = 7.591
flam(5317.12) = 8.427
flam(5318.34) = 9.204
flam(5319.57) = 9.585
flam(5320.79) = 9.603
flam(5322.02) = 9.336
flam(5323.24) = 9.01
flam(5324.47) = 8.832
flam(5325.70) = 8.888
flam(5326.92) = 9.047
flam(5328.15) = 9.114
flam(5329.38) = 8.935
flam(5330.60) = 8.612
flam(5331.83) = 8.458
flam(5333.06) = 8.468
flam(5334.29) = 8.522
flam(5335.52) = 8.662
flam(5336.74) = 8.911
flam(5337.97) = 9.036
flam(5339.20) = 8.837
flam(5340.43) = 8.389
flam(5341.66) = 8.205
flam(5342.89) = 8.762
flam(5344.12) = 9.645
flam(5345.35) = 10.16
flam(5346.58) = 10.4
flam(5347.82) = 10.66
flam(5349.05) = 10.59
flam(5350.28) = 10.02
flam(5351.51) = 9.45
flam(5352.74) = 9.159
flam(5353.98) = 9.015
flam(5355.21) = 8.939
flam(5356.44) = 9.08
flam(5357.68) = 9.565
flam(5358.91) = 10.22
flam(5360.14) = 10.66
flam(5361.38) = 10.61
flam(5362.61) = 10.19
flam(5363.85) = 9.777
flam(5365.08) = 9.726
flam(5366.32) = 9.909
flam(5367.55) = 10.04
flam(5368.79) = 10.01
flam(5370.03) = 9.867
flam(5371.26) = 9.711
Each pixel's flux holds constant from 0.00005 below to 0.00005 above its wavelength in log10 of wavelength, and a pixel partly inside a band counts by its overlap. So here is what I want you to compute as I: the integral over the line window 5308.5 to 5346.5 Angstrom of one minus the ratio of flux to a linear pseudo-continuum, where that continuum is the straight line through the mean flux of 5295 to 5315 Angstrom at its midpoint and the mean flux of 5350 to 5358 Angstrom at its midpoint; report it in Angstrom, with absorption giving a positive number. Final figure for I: 1.9 Angstrom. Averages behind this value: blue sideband 9.19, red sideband 9.28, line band 8.77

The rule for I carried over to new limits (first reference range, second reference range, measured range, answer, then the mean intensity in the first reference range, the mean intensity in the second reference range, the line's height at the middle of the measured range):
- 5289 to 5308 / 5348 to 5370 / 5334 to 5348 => 0.96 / 9.79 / 9.84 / 9.83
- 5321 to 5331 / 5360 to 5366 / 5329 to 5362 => 0.93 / 9.01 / 10.1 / 9.6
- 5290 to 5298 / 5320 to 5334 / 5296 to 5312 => -0.17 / 9.61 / 8.93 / 9.41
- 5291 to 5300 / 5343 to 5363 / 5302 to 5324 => 1.12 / 9.42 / 9.87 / 9.55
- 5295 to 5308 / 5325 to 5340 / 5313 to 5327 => 0.74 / 9.71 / 8.79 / 9.16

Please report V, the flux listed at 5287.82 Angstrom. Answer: 9.499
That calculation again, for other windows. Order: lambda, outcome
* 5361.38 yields 10.61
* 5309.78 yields 8.921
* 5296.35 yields 8.987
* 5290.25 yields 10.16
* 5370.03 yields 9.867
